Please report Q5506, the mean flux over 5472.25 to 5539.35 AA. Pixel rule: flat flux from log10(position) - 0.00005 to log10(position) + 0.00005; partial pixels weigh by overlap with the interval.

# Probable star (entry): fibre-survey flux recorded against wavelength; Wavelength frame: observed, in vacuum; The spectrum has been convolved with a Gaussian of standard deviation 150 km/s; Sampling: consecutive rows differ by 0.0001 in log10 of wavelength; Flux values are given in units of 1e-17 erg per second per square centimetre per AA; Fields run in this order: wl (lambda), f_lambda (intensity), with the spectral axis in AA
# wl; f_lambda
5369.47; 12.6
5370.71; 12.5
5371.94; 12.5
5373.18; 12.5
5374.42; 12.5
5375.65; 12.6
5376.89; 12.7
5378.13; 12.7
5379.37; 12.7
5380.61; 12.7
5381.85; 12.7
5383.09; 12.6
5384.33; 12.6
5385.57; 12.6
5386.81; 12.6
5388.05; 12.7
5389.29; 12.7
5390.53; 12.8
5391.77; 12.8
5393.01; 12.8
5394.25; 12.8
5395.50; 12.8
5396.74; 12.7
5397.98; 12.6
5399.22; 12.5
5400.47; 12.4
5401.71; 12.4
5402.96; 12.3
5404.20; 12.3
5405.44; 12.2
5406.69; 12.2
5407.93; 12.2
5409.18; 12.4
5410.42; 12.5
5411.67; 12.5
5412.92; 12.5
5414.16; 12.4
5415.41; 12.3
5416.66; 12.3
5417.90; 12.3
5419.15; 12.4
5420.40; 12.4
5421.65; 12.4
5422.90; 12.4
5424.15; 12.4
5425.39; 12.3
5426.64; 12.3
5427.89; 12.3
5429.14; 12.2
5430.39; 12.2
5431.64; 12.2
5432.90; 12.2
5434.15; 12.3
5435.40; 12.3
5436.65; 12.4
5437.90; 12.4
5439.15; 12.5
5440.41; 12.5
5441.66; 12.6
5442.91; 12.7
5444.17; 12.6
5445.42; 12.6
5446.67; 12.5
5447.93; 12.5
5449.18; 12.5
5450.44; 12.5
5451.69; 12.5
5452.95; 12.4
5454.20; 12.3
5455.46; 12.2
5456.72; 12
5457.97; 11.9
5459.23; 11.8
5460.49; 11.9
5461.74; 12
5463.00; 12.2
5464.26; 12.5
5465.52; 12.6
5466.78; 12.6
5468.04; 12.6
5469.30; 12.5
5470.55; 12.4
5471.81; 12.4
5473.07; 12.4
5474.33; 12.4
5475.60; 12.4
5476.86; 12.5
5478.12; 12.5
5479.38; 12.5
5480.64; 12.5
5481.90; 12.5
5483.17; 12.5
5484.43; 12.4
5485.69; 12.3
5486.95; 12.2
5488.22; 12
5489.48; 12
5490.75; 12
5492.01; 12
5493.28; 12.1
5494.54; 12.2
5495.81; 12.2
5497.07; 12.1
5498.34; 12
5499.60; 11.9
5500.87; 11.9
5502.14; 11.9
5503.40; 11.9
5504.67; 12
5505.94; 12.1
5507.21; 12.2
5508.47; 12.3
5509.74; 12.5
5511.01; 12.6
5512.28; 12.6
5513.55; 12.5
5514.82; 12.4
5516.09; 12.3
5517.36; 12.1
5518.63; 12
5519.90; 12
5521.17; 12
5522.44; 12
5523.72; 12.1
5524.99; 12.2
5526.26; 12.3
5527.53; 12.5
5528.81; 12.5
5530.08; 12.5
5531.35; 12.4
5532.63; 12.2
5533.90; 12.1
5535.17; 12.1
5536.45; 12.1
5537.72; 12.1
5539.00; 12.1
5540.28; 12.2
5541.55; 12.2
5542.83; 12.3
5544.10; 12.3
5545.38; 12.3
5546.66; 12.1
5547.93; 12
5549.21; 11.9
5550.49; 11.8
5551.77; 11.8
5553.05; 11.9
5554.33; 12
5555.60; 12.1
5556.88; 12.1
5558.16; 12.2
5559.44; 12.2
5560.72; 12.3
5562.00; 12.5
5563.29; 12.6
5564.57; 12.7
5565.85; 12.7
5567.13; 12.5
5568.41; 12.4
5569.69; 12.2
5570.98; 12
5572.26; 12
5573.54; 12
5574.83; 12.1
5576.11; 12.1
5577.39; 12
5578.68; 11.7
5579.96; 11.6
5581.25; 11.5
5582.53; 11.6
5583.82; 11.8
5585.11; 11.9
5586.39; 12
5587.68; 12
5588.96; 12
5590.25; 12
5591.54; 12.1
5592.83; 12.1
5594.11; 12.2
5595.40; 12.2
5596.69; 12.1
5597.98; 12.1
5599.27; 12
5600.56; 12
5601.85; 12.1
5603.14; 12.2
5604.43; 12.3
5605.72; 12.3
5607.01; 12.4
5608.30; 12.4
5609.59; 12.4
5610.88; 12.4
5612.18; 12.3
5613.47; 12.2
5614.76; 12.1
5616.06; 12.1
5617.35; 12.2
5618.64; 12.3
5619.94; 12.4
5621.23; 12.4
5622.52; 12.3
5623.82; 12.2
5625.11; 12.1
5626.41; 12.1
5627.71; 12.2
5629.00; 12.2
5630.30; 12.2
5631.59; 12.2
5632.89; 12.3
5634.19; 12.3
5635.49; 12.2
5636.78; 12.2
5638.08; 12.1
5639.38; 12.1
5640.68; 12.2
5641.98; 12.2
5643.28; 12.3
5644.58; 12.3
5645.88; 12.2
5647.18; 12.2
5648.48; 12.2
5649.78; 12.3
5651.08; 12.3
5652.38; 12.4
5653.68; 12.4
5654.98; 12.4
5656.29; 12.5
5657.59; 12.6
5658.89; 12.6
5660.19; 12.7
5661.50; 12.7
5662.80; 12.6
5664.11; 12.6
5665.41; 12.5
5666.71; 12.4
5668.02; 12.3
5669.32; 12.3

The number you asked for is 12.2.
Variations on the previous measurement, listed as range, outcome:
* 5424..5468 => 12.3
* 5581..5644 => 12.2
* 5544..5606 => 12.1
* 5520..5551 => 12.2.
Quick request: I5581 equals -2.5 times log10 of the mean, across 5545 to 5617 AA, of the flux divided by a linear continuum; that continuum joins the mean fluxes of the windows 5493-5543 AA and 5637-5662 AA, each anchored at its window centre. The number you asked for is 0.01 mag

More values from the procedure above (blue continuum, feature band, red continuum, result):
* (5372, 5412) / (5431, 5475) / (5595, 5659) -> 0.010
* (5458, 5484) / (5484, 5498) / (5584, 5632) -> 0.019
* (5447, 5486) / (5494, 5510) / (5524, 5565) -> 0.018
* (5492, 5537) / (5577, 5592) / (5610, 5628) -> 0.034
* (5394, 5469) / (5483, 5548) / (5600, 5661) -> 0.013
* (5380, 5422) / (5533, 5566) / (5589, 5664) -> 0.015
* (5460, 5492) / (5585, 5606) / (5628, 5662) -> 0.020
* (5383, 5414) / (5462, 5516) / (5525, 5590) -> 0.001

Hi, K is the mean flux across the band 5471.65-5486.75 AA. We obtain 12.4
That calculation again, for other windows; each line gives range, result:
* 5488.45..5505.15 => 12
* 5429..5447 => 12.4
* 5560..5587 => 12.1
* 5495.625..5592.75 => 12.1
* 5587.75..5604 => 12.1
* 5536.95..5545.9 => 12.2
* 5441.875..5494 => 12.3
